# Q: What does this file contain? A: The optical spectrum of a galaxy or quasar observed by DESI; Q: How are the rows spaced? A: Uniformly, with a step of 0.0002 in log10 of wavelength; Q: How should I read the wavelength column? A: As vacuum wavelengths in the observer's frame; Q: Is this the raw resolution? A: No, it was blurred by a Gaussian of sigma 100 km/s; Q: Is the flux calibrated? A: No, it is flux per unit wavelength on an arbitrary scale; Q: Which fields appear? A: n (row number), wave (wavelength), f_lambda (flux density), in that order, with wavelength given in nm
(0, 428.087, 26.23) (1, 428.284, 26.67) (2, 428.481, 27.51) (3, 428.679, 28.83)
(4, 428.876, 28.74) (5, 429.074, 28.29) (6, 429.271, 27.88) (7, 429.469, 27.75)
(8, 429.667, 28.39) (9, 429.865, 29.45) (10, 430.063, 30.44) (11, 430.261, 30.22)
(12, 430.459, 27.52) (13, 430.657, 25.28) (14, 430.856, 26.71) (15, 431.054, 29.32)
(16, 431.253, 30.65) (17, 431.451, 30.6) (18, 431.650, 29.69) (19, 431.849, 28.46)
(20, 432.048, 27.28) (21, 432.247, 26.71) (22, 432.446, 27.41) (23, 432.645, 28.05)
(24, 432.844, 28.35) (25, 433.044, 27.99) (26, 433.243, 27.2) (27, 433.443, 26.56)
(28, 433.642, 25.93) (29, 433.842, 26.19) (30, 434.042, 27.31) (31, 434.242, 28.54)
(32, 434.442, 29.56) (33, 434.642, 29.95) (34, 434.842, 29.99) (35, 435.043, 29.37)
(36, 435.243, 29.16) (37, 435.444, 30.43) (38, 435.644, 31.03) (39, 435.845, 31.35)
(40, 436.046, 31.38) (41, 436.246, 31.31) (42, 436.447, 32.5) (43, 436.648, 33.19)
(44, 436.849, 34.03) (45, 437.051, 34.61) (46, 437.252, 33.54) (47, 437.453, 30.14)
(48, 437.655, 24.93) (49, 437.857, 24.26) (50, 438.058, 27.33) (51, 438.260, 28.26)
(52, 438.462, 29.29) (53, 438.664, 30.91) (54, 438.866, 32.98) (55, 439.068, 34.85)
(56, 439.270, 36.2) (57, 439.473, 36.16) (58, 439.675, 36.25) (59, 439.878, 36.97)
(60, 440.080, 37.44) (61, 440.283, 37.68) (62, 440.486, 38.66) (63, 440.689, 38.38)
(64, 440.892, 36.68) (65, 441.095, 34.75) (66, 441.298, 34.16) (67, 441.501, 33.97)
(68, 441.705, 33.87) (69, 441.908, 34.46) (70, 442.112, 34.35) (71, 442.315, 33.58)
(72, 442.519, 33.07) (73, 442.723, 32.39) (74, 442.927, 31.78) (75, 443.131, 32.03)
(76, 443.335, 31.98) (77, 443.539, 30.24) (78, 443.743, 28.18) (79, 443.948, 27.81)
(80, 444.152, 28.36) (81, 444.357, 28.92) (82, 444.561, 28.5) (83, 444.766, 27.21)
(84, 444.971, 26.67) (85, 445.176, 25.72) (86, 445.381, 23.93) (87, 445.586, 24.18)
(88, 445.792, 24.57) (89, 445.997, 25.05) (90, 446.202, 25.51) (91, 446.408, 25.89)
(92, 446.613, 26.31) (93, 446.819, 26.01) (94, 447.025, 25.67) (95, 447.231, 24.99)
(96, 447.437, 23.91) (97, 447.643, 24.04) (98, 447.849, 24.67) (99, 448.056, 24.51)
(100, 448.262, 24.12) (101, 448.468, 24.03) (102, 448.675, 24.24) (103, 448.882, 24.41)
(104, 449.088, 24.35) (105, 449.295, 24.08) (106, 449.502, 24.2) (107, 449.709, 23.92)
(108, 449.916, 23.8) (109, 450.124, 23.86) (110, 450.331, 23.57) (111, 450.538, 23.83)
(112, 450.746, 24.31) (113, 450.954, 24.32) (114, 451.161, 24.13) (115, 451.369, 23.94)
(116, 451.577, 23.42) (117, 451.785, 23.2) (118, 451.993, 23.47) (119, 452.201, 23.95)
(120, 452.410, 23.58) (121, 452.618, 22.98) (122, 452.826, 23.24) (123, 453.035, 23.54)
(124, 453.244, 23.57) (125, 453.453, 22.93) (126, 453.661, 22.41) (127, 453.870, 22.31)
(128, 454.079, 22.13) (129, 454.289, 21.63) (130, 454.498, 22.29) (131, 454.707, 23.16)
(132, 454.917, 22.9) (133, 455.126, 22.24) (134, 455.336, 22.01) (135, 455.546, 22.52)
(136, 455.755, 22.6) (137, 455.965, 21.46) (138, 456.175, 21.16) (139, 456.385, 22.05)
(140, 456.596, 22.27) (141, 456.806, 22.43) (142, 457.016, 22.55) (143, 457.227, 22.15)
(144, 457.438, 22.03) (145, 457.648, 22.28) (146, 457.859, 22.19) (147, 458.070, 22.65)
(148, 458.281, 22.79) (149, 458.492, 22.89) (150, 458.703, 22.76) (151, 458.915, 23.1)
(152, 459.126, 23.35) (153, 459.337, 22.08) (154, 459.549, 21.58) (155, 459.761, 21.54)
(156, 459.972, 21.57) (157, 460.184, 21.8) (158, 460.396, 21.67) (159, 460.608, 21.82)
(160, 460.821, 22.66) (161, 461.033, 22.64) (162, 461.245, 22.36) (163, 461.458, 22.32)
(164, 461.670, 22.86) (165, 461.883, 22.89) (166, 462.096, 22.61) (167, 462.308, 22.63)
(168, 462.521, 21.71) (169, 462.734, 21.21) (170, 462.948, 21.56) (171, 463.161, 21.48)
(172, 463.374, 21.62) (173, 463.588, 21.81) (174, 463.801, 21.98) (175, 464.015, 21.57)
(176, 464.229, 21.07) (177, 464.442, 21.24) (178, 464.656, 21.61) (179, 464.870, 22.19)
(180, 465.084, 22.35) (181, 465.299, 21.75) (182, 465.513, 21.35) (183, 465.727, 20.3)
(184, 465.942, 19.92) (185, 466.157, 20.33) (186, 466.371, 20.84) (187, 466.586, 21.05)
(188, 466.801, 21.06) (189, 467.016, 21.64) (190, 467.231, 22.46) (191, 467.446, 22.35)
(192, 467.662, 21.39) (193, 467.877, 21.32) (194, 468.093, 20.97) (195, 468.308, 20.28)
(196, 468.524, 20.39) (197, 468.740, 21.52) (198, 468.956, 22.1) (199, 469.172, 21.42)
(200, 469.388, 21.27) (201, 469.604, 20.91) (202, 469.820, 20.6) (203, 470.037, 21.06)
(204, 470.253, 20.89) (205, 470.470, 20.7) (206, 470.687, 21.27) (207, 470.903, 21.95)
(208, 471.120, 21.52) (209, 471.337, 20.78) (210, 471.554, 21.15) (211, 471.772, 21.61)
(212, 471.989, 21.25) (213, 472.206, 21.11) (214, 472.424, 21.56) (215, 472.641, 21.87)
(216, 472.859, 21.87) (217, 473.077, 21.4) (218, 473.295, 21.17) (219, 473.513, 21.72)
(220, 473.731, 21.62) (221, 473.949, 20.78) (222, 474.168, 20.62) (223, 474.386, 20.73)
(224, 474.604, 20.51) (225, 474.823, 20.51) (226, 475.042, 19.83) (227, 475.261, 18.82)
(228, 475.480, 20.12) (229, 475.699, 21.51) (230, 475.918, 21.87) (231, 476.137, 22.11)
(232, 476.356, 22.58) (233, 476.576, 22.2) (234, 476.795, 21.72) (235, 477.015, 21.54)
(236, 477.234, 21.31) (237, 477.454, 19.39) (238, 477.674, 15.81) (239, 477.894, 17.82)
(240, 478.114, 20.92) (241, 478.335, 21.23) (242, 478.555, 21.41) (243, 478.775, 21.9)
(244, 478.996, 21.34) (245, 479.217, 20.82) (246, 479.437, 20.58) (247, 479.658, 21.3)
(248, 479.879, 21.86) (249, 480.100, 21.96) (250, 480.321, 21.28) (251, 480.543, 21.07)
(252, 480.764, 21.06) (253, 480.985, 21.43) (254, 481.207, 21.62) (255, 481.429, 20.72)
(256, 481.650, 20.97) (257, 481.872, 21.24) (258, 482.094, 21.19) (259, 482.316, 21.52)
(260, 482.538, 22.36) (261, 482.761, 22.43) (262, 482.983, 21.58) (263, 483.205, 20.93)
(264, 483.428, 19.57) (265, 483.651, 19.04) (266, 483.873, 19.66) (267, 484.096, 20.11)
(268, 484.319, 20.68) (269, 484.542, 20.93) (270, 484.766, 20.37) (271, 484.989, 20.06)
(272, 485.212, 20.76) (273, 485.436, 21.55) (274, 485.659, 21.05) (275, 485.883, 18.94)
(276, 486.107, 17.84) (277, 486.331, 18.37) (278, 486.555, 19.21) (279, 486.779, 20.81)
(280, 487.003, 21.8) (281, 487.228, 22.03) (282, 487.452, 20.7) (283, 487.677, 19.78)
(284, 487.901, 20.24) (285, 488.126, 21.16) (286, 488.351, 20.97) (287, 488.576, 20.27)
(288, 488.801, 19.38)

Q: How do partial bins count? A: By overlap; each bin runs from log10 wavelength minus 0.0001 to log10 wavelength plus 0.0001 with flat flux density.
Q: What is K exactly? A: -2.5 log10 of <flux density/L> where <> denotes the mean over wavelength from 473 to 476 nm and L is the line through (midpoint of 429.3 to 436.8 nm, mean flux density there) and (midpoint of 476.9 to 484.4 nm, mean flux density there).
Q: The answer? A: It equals 0.06 mag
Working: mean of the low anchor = 29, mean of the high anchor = 20.8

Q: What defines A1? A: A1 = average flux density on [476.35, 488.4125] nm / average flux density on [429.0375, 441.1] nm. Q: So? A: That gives 0.7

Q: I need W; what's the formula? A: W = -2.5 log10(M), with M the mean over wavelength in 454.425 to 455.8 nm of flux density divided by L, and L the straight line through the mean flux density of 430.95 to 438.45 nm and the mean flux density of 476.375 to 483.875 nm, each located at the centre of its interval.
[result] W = 0.13 mag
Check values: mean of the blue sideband 29.3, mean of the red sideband 20.9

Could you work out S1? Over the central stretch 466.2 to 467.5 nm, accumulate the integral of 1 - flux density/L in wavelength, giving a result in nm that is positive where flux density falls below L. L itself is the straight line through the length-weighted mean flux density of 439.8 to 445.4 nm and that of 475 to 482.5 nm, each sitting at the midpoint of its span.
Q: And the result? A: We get 0.17 nm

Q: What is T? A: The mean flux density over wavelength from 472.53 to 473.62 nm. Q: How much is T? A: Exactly 21.6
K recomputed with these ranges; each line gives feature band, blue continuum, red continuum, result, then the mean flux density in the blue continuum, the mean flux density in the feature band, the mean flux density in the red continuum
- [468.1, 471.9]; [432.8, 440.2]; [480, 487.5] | 0.12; 30.7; 21.1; 20.7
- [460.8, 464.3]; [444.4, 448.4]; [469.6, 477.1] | 0.04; 25.4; 22.1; 21.2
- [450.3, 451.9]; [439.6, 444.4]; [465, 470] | 0.22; 33.6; 23.9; 21.2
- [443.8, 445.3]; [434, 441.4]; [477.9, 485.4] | 0.11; 32.3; 27.6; 21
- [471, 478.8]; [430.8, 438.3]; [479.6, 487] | 0.06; 29.2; 20.9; 20.7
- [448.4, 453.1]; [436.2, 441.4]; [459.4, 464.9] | 0.15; 33.3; 23.8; 21.9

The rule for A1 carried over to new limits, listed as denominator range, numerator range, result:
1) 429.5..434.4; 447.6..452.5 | 0.85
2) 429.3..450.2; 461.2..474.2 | 0.73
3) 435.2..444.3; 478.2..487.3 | 0.64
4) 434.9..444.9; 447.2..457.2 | 0.72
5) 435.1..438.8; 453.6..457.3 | 0.73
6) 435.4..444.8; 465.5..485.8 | 0.65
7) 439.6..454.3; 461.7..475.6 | 0.78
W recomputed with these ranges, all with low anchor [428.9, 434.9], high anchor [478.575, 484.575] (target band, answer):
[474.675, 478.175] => 0.07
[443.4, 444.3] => -0.09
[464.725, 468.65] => 0.10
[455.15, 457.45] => 0.12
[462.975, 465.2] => 0.09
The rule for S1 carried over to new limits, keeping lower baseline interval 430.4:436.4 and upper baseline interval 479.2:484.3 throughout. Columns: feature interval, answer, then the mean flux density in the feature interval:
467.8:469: 0.110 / 21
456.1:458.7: 0.269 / 22.3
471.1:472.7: 0.091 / 21.3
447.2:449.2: 0.156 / 24.3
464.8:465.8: 0.086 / 21.6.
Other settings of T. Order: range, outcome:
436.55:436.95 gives 33.6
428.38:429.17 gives 28.3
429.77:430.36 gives 30.1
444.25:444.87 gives 28.2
